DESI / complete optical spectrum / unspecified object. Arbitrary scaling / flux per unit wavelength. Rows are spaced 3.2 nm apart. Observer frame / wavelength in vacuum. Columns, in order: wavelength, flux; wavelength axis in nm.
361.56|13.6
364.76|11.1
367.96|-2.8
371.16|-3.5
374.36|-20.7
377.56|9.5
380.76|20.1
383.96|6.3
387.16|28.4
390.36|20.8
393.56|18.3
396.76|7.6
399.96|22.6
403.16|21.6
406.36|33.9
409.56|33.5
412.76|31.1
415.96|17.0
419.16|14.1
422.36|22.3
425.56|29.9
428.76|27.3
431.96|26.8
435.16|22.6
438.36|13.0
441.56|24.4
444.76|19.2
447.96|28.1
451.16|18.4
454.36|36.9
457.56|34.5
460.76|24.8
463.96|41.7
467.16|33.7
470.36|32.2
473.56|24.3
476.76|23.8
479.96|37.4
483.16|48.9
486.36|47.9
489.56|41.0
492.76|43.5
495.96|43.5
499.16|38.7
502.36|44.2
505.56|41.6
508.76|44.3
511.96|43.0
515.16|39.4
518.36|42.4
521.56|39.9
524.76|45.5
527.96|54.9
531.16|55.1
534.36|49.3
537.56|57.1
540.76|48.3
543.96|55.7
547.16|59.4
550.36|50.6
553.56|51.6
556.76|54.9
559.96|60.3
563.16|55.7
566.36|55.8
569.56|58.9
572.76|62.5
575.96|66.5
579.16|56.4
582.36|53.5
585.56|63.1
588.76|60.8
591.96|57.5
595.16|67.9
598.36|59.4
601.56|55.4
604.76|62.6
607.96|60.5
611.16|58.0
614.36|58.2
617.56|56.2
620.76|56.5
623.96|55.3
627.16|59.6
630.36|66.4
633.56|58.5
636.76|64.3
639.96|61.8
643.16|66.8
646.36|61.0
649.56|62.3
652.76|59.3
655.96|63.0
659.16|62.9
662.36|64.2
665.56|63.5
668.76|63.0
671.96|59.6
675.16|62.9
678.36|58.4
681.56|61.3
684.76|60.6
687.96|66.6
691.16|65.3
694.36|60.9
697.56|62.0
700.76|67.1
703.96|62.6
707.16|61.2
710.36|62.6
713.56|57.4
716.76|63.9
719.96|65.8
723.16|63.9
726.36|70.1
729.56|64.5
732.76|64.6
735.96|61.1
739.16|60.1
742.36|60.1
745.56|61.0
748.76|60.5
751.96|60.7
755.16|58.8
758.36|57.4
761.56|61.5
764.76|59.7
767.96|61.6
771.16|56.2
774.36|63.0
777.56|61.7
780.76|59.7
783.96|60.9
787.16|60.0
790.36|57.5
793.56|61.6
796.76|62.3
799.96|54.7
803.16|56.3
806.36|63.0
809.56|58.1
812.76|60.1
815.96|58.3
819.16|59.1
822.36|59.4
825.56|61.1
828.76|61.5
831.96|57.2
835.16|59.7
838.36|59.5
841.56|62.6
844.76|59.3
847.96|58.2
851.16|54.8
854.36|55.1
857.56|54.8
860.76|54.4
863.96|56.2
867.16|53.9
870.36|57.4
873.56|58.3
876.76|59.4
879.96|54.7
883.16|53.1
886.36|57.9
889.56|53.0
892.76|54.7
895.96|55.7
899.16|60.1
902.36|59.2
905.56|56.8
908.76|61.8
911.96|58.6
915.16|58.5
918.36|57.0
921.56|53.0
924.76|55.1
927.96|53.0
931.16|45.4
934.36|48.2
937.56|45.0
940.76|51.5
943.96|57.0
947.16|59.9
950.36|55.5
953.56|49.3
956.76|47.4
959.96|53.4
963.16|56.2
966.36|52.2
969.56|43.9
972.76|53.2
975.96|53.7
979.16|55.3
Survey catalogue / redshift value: 0.201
